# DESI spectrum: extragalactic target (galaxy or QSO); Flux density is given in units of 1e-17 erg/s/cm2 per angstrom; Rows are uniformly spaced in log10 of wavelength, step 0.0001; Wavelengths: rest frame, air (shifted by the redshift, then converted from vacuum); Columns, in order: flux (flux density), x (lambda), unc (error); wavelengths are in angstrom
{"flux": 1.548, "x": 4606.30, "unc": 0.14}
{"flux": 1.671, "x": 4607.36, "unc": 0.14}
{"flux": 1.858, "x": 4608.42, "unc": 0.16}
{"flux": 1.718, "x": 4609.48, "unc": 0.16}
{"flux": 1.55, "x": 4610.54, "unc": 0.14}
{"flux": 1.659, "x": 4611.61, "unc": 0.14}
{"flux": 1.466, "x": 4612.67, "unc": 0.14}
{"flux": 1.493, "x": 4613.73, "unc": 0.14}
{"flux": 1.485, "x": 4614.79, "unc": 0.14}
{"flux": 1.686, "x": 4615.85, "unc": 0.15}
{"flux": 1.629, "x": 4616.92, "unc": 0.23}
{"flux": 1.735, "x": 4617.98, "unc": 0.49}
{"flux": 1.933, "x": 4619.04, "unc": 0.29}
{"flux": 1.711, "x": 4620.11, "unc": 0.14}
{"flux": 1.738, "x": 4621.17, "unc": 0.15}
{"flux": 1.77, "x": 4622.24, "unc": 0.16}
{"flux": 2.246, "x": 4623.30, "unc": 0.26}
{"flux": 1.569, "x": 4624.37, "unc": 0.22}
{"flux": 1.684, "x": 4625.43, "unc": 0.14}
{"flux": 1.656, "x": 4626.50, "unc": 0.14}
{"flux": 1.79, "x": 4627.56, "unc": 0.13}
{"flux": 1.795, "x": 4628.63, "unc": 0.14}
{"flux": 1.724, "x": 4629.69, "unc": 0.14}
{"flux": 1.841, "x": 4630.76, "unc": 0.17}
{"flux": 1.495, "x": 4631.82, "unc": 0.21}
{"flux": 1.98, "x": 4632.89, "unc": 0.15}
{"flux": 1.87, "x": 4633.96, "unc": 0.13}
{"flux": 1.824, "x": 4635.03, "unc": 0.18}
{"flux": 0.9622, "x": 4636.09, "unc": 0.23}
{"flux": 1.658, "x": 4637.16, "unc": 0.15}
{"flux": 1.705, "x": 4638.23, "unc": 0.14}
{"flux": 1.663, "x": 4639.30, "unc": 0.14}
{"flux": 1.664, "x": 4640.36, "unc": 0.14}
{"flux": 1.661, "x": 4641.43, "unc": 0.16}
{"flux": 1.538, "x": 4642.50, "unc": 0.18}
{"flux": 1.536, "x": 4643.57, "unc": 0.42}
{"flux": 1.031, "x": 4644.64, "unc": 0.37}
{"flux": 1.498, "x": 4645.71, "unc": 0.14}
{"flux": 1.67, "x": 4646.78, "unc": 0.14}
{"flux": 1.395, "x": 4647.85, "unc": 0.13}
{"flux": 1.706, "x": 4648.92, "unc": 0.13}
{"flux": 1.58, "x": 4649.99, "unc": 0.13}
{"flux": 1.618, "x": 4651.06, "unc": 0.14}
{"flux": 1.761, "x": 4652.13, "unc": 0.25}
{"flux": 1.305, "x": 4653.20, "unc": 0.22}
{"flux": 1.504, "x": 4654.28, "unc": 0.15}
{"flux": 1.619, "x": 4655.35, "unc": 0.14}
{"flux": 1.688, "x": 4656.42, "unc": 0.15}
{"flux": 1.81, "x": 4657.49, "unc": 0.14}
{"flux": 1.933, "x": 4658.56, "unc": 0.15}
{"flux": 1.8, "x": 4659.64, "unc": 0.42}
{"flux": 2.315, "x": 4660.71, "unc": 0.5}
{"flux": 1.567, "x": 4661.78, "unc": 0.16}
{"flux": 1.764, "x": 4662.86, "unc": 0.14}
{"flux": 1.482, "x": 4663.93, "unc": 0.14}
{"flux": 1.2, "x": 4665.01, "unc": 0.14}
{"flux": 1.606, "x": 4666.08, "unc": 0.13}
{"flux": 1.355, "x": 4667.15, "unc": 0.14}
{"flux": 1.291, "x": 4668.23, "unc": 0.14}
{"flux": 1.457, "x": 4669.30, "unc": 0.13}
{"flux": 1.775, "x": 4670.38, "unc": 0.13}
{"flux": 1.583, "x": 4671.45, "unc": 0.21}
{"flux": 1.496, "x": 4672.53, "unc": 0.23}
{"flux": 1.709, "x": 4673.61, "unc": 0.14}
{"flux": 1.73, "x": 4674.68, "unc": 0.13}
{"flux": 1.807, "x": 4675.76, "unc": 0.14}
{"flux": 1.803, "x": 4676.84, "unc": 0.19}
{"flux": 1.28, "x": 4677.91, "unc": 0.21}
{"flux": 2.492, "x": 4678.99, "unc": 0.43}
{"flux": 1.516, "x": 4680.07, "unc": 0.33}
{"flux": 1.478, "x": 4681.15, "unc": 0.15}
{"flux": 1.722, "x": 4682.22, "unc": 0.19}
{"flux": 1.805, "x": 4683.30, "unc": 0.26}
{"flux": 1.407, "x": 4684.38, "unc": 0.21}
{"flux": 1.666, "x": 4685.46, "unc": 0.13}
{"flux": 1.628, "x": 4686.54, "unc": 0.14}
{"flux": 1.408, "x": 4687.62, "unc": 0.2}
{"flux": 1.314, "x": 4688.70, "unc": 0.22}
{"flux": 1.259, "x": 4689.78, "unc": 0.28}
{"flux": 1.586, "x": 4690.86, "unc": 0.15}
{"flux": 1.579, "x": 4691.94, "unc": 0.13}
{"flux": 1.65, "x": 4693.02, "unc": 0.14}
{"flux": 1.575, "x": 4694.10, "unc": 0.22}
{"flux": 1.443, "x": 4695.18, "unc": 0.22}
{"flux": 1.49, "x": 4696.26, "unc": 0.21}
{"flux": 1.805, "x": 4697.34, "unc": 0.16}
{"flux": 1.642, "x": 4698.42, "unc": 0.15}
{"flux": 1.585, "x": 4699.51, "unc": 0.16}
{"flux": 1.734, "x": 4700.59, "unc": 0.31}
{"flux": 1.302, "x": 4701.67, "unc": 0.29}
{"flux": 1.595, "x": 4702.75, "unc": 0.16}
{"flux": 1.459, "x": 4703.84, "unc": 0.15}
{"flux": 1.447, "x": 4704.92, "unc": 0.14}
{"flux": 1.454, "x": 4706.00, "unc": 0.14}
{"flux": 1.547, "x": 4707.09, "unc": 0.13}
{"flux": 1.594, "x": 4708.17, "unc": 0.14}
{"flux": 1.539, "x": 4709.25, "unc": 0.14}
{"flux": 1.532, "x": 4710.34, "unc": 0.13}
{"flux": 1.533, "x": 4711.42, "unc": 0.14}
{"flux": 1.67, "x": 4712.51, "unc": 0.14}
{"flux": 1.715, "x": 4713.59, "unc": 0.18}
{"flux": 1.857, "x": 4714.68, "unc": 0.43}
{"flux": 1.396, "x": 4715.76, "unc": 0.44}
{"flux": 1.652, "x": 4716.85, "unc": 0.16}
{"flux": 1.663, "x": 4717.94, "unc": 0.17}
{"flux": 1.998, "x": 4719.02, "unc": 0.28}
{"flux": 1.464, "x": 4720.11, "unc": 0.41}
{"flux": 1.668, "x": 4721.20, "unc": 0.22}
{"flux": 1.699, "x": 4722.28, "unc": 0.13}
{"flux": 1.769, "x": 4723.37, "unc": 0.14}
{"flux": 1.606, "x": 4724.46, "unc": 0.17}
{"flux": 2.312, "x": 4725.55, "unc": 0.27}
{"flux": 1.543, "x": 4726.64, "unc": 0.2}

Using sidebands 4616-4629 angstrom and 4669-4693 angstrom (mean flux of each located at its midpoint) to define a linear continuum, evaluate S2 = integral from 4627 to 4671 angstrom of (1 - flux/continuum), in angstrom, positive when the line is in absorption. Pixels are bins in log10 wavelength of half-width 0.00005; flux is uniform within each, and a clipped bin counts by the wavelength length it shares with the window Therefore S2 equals 2.03 angstrom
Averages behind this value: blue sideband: 1.77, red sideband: 1.62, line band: 1.62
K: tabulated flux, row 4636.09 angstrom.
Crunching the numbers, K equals 0.9622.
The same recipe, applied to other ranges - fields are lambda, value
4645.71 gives 1.498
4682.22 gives 1.722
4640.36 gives 1.664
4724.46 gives 1.606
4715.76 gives 1.396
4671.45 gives 1.583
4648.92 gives 1.706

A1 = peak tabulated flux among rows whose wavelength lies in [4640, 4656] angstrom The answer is 1.761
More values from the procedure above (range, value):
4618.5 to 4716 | 2.492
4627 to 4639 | 1.98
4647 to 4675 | 2.315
